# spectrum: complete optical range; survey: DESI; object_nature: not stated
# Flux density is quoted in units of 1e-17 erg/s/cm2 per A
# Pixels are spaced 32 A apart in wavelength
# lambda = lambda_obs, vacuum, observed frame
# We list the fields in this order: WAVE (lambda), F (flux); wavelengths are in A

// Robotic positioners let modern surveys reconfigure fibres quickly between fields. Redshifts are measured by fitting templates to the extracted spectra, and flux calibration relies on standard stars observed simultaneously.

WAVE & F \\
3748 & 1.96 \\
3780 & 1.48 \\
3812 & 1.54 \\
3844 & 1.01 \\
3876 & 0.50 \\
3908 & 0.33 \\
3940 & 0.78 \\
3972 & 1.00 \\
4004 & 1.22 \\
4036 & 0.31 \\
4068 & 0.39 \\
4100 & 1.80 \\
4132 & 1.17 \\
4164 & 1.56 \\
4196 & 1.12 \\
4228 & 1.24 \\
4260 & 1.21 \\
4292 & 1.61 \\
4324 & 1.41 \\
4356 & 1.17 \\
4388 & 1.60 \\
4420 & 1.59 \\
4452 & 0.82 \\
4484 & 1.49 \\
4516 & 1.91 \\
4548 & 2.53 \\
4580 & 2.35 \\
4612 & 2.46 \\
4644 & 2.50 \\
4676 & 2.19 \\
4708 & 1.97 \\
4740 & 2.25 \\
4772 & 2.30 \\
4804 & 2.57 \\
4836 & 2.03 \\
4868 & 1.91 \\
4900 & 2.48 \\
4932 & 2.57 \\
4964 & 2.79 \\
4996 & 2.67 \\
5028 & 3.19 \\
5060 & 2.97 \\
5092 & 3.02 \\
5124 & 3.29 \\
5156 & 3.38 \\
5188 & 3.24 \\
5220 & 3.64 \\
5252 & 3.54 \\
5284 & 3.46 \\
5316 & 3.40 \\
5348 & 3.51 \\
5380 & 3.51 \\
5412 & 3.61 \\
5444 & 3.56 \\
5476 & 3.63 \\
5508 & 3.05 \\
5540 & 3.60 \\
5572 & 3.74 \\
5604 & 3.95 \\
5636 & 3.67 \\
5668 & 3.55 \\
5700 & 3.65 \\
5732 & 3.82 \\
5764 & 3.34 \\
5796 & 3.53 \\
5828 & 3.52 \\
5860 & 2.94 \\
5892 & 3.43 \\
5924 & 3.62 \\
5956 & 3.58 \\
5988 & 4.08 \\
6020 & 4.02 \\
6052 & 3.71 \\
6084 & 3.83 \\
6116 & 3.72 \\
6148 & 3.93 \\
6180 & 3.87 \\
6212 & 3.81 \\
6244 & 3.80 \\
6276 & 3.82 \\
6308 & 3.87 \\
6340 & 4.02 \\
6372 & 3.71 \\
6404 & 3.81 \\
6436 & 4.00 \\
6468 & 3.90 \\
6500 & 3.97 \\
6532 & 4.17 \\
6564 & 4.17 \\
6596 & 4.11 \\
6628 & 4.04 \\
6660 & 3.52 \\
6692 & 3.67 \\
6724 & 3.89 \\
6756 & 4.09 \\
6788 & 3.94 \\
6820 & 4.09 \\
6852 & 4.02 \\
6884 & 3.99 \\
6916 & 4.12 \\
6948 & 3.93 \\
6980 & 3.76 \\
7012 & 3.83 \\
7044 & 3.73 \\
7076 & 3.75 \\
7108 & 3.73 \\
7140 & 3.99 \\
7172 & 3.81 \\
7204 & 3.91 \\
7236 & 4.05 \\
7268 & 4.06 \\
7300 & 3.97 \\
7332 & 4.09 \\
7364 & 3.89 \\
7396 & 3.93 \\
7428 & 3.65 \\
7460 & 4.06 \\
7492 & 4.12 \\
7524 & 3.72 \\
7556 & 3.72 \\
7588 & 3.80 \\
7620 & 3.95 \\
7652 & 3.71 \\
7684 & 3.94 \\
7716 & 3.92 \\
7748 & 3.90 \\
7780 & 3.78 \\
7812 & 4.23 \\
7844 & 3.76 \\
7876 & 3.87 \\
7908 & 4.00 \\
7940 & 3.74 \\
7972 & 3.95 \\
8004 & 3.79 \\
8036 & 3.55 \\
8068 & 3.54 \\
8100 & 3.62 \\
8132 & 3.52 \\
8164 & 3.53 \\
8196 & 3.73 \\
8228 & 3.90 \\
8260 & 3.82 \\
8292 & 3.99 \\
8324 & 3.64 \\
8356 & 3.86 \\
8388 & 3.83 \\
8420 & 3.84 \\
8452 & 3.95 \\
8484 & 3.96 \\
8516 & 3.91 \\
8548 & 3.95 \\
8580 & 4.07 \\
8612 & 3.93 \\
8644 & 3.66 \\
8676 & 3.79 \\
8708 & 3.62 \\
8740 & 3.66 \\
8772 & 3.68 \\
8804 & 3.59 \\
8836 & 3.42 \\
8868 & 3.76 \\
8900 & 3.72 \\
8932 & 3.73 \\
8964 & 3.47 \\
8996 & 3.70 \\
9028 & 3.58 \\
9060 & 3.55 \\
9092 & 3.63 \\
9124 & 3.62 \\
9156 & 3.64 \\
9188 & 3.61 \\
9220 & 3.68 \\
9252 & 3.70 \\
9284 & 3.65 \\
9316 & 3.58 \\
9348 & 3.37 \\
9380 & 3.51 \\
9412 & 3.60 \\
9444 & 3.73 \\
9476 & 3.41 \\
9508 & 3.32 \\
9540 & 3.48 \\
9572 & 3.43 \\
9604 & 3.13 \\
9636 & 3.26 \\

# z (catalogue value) 0.132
